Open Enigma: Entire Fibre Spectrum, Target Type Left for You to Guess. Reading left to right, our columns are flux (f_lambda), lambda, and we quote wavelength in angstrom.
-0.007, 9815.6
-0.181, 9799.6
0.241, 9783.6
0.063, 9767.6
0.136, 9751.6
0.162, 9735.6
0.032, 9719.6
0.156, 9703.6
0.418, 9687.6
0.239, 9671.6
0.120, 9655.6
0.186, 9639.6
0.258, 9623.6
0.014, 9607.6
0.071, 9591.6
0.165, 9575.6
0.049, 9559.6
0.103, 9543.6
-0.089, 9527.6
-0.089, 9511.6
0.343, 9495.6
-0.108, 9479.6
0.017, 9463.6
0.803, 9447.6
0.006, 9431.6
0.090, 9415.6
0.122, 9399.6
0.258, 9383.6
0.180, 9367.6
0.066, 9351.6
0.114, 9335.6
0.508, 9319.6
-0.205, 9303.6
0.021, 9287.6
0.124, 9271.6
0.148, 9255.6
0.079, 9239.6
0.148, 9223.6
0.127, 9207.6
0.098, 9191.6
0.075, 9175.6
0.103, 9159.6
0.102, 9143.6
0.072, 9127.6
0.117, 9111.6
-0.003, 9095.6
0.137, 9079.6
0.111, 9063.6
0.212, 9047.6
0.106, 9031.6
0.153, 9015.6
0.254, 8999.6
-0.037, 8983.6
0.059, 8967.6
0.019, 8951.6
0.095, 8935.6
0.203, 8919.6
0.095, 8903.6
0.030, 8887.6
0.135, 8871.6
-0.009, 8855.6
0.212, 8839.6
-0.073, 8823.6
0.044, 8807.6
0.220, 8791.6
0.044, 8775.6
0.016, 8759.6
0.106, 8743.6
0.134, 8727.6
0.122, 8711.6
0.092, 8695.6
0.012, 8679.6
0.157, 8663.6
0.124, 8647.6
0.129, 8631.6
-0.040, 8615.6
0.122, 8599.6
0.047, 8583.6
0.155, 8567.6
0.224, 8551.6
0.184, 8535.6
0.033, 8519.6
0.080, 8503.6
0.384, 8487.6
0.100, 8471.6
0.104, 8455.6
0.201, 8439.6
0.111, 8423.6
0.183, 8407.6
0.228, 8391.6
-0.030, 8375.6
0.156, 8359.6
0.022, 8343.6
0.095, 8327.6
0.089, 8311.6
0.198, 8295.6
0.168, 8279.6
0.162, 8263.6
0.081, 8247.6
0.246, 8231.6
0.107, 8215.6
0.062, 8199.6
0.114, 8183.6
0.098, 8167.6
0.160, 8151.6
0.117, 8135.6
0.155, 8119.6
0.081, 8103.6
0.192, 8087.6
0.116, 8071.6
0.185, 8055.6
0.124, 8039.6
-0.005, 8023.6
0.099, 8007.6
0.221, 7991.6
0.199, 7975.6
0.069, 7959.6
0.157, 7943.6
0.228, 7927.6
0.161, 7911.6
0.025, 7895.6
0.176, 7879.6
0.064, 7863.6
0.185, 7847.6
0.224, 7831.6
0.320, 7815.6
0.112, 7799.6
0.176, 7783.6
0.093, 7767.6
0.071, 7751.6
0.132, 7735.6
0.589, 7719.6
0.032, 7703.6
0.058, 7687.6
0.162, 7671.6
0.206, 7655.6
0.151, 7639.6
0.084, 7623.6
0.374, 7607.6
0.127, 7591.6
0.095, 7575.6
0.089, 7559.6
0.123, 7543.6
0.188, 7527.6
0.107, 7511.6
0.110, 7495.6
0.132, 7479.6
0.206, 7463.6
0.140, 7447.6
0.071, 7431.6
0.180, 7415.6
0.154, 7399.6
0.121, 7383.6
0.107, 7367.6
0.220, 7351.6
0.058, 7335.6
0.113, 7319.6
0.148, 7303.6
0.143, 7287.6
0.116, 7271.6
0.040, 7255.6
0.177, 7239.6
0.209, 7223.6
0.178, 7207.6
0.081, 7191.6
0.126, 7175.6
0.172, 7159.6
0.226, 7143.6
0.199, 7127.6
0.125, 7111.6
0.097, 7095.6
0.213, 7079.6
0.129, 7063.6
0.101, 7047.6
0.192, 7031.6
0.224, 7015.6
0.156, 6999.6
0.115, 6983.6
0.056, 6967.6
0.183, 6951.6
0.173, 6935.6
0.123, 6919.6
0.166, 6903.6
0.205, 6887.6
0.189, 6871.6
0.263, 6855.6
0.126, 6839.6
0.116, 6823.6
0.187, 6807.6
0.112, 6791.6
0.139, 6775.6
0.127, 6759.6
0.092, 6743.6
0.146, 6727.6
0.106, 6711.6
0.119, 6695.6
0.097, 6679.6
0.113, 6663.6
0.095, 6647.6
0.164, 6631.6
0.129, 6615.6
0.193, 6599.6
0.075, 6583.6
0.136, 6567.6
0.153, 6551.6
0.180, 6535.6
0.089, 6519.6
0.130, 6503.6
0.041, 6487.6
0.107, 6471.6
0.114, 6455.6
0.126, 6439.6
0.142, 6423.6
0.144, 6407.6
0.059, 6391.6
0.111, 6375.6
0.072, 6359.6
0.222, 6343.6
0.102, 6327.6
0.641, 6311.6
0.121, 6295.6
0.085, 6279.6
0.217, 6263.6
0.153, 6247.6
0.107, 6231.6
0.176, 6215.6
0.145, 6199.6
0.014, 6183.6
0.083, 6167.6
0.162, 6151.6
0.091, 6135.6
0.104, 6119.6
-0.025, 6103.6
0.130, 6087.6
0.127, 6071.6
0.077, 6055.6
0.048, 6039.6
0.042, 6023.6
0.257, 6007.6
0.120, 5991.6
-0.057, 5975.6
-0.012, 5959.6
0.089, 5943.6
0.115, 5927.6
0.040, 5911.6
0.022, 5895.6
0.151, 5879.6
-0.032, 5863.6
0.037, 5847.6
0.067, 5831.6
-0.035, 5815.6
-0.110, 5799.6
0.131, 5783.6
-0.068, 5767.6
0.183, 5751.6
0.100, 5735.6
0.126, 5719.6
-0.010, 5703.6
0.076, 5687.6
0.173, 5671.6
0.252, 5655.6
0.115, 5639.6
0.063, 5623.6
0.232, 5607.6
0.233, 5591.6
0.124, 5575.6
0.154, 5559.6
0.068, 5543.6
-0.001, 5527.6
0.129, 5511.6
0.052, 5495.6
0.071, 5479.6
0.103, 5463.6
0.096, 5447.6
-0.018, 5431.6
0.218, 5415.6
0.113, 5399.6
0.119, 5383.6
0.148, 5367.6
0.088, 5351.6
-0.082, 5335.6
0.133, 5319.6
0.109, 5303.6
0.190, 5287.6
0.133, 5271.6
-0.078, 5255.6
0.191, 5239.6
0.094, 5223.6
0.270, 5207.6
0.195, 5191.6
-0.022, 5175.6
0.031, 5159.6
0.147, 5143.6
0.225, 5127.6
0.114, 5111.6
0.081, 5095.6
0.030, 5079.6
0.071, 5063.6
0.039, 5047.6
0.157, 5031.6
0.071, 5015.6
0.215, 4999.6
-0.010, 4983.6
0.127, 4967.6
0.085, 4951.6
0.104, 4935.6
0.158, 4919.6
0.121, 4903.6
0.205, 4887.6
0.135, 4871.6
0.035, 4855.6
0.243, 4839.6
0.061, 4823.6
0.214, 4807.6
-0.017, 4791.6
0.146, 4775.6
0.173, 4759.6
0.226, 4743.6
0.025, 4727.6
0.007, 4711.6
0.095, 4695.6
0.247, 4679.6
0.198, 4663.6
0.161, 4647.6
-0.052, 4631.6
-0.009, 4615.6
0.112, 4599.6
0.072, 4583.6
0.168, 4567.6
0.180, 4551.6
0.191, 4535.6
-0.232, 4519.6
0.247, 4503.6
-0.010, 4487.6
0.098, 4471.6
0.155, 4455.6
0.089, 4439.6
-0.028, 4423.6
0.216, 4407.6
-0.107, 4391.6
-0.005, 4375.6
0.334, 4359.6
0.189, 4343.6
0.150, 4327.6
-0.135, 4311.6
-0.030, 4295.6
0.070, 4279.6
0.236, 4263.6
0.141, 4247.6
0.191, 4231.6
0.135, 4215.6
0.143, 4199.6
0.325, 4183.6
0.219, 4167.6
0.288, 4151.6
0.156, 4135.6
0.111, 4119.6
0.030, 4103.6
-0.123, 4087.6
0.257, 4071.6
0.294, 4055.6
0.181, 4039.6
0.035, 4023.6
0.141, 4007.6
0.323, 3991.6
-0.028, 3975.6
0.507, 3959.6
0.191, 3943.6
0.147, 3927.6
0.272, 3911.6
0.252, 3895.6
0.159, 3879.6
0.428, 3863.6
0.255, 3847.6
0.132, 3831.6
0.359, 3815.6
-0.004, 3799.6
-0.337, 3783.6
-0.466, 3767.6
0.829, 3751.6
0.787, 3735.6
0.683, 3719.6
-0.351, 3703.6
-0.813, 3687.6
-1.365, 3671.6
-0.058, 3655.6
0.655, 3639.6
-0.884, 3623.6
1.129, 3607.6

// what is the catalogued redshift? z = 0.69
